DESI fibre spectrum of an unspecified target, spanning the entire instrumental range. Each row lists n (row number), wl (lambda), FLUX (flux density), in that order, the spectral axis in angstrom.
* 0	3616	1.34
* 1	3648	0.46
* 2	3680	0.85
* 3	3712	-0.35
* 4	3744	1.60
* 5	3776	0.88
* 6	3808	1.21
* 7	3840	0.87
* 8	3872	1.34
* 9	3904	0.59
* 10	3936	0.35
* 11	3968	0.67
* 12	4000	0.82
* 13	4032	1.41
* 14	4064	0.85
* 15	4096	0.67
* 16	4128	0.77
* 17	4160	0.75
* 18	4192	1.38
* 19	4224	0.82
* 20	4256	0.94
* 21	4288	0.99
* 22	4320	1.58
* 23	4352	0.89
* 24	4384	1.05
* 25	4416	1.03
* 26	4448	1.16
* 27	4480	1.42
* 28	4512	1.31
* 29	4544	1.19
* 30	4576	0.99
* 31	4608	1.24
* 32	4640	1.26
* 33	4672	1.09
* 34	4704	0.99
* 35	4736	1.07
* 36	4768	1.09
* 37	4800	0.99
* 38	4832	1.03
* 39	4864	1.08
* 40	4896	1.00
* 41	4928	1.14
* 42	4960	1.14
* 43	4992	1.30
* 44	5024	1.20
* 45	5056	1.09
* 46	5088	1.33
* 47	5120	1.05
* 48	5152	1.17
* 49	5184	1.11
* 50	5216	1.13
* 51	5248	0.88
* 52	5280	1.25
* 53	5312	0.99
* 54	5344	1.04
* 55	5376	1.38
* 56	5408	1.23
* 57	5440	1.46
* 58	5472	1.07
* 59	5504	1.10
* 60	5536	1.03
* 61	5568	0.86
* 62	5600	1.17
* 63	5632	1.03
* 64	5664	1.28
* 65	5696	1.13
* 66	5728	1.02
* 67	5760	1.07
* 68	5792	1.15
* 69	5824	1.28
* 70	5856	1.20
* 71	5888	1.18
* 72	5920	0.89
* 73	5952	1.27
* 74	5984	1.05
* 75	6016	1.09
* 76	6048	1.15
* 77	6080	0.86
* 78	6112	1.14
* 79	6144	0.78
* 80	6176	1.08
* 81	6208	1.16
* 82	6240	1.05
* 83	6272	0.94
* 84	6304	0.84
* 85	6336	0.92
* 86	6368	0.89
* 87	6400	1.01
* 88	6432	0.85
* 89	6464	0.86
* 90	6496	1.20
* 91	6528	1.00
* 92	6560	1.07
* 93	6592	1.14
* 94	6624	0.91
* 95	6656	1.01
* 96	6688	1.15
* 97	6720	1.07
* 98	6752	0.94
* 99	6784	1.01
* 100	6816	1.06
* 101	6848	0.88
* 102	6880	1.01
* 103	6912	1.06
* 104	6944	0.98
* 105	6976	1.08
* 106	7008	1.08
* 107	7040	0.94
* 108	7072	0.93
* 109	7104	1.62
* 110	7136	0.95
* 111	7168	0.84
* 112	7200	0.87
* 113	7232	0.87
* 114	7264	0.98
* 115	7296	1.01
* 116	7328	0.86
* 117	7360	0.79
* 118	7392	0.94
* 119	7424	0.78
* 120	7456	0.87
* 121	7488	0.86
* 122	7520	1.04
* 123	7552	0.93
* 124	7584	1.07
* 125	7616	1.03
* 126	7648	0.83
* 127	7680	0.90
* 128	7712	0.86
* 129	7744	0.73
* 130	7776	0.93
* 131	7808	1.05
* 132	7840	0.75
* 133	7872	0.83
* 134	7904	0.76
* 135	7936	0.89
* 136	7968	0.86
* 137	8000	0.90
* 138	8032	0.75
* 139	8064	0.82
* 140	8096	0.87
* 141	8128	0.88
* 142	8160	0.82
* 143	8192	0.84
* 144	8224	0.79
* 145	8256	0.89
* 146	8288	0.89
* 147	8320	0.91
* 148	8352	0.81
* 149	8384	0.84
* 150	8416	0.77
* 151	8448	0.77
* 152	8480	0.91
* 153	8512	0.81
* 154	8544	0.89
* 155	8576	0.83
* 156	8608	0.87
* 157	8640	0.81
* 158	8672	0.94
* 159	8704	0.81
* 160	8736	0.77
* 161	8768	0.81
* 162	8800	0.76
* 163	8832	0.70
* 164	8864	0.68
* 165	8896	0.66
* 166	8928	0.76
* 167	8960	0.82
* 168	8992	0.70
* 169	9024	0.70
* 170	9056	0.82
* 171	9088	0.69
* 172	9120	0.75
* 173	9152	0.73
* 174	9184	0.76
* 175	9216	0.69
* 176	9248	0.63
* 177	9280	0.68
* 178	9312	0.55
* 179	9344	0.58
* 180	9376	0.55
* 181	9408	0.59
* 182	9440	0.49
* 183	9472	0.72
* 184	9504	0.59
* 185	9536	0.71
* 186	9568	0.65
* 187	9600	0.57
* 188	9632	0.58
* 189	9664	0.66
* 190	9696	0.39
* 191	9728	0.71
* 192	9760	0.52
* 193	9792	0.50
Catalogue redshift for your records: 0.08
